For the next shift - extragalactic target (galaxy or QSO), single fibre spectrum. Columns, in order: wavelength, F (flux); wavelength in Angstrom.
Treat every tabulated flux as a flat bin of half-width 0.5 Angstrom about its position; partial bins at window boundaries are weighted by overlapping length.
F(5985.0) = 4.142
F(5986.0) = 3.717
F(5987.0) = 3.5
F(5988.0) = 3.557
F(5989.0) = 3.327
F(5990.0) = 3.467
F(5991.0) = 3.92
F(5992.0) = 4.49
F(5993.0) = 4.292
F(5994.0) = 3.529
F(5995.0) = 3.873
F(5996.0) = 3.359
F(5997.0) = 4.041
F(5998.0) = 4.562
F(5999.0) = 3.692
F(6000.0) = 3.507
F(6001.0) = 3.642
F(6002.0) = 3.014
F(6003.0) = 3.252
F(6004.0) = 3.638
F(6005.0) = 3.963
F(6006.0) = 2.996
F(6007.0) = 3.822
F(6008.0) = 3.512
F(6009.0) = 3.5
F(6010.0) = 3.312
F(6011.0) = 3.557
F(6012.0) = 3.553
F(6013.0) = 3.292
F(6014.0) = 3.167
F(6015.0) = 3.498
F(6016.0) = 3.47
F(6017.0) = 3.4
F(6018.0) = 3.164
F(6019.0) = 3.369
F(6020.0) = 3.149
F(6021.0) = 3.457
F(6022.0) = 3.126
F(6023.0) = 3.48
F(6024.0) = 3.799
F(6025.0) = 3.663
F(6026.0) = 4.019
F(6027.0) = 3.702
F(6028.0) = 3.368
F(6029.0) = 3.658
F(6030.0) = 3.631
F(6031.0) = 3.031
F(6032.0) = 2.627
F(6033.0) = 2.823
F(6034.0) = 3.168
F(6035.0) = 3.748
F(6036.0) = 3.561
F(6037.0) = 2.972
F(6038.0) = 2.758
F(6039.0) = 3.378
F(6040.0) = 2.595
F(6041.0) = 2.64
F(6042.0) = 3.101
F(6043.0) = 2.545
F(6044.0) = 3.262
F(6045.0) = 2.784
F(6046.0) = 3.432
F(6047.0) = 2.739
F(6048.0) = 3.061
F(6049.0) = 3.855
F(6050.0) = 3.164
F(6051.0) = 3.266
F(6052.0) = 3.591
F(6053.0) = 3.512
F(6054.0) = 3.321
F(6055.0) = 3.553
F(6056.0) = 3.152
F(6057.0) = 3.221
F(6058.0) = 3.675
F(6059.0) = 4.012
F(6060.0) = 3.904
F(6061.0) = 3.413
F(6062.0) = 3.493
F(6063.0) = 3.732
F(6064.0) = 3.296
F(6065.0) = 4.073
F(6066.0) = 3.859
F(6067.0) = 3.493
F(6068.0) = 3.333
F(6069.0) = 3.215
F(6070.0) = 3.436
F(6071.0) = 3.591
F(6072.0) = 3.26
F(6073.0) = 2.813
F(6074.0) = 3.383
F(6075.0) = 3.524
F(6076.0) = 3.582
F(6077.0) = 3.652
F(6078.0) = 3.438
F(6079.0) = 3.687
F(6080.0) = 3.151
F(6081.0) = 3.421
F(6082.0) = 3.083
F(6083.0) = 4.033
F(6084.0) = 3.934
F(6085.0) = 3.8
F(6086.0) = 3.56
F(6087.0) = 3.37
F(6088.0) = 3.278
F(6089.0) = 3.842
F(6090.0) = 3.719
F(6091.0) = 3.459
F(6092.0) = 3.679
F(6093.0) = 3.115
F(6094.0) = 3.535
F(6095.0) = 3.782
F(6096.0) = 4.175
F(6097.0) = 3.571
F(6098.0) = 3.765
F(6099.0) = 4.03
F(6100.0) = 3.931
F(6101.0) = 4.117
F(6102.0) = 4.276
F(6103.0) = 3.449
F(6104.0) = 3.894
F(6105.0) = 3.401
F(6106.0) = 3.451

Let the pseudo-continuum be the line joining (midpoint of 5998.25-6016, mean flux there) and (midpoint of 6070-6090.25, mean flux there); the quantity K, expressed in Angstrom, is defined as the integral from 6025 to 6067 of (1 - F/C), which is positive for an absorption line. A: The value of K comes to 1.8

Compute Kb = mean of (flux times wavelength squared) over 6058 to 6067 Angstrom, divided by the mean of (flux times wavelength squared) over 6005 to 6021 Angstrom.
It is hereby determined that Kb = 1.11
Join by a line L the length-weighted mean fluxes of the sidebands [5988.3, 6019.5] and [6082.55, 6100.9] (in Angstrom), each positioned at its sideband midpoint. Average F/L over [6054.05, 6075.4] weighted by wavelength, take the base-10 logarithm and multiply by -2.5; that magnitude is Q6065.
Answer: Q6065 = 0.05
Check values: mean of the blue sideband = 3.59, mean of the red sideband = 3.71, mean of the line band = 3.49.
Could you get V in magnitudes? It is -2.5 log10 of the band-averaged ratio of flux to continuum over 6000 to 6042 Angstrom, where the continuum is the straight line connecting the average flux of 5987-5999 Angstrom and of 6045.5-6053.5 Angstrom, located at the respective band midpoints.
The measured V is 0.07 mag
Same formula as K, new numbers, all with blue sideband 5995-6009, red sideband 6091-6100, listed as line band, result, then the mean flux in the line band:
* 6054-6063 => 0.30 Angstrom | 3.55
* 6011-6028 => 0.84 Angstrom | 3.46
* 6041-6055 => 1.79 Angstrom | 3.19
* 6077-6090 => 0.47 Angstrom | 3.56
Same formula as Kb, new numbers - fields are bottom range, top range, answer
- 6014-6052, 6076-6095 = 1.11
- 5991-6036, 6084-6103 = 1.08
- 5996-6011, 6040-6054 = 0.89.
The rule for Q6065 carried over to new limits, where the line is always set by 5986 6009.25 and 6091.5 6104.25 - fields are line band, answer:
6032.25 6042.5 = 0.21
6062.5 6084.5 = 0.08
